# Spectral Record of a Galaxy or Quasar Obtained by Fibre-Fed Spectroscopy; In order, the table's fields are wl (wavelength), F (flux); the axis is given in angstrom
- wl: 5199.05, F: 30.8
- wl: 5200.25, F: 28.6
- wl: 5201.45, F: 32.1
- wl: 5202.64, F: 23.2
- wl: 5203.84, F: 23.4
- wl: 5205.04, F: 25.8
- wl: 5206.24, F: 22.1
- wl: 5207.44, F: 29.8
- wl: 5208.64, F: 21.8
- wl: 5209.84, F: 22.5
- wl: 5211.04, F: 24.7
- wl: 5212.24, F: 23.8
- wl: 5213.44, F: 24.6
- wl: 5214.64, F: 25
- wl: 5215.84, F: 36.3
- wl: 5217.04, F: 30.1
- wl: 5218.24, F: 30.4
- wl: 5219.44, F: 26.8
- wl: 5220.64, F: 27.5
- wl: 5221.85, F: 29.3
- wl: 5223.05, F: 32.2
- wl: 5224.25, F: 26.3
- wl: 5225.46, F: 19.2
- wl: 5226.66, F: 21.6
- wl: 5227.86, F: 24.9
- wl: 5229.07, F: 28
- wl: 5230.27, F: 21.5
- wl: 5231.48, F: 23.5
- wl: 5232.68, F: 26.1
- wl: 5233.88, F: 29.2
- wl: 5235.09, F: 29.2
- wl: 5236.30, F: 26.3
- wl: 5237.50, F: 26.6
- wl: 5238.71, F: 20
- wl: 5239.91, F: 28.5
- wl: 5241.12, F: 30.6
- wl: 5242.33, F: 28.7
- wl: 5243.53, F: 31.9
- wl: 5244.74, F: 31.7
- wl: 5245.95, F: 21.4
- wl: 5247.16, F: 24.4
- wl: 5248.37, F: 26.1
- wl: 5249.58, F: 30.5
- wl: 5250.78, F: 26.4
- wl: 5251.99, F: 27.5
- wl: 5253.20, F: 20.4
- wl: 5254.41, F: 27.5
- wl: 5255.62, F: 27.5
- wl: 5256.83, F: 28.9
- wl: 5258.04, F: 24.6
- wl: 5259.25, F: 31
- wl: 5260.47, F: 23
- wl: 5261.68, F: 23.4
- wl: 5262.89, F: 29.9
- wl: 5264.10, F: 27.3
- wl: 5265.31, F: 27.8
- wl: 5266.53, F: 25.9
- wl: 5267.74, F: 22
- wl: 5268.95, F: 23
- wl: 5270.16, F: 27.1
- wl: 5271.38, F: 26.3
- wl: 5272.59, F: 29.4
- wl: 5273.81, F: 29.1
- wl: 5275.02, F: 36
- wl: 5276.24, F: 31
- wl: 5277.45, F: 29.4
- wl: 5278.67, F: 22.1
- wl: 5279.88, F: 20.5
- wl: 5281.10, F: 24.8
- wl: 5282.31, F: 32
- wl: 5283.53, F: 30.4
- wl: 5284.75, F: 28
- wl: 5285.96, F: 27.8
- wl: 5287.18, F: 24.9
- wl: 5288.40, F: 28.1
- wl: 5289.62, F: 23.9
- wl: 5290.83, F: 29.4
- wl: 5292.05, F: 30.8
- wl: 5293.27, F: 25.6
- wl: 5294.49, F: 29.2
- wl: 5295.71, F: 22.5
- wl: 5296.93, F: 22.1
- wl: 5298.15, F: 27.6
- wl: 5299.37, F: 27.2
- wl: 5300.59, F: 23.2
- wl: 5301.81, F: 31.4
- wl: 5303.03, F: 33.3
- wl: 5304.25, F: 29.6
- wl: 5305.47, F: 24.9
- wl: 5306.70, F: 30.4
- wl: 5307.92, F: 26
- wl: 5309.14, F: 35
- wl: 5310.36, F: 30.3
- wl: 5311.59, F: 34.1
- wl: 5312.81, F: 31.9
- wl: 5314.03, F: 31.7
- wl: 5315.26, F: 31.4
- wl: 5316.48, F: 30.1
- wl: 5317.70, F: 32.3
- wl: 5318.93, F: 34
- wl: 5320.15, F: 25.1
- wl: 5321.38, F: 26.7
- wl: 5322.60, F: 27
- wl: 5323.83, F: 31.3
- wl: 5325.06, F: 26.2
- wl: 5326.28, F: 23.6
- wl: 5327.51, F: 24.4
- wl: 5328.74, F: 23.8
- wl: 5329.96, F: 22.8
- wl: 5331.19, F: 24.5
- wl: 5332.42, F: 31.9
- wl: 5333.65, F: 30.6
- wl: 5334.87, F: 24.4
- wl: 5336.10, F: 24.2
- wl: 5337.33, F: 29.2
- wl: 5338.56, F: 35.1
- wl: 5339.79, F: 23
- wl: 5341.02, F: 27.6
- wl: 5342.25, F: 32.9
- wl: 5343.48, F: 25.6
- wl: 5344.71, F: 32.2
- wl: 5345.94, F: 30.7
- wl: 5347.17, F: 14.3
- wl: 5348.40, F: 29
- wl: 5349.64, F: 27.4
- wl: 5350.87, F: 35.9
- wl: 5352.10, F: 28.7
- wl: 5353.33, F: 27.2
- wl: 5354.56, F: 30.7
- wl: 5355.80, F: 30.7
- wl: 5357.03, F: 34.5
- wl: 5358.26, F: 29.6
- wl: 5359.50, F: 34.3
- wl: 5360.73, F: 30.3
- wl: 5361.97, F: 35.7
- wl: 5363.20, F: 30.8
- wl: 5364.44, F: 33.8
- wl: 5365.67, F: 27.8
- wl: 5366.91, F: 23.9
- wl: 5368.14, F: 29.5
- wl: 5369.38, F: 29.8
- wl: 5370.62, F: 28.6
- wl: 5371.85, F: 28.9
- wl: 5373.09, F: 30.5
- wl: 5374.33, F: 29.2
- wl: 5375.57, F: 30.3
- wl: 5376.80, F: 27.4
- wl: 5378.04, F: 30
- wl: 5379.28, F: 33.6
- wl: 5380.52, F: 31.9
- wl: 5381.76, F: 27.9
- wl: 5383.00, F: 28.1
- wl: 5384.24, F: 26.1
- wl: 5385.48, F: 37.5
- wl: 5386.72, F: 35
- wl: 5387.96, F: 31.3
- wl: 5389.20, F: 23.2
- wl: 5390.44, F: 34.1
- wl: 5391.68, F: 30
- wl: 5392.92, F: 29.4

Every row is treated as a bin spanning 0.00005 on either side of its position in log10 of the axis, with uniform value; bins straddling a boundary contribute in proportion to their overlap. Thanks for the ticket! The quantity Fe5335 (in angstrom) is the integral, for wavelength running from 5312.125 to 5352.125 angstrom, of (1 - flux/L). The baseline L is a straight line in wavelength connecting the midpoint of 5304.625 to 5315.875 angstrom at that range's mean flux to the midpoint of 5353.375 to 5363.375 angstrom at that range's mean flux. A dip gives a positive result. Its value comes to 3.8 angstrom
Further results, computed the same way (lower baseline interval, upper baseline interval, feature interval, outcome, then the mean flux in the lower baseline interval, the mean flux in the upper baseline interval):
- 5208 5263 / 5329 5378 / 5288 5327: -0.8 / 26.5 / 29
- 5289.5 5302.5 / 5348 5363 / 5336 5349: 1.1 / 26.8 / 31.2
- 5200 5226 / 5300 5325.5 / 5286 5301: 1.5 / 26.6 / 29.8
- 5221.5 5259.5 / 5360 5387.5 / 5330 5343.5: 0.6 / 26.6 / 30.3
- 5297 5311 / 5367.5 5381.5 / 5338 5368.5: -0.1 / 28.7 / 29.9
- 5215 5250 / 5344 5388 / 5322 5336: 1.4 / 27.2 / 30.1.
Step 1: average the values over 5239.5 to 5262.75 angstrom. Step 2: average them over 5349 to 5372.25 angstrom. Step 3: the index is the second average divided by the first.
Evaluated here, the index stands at 1.1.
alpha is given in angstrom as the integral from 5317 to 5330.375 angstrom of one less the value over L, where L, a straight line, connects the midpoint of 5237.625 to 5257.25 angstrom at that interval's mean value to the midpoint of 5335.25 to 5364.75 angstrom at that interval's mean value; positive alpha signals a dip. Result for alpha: 0.9 angstrom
